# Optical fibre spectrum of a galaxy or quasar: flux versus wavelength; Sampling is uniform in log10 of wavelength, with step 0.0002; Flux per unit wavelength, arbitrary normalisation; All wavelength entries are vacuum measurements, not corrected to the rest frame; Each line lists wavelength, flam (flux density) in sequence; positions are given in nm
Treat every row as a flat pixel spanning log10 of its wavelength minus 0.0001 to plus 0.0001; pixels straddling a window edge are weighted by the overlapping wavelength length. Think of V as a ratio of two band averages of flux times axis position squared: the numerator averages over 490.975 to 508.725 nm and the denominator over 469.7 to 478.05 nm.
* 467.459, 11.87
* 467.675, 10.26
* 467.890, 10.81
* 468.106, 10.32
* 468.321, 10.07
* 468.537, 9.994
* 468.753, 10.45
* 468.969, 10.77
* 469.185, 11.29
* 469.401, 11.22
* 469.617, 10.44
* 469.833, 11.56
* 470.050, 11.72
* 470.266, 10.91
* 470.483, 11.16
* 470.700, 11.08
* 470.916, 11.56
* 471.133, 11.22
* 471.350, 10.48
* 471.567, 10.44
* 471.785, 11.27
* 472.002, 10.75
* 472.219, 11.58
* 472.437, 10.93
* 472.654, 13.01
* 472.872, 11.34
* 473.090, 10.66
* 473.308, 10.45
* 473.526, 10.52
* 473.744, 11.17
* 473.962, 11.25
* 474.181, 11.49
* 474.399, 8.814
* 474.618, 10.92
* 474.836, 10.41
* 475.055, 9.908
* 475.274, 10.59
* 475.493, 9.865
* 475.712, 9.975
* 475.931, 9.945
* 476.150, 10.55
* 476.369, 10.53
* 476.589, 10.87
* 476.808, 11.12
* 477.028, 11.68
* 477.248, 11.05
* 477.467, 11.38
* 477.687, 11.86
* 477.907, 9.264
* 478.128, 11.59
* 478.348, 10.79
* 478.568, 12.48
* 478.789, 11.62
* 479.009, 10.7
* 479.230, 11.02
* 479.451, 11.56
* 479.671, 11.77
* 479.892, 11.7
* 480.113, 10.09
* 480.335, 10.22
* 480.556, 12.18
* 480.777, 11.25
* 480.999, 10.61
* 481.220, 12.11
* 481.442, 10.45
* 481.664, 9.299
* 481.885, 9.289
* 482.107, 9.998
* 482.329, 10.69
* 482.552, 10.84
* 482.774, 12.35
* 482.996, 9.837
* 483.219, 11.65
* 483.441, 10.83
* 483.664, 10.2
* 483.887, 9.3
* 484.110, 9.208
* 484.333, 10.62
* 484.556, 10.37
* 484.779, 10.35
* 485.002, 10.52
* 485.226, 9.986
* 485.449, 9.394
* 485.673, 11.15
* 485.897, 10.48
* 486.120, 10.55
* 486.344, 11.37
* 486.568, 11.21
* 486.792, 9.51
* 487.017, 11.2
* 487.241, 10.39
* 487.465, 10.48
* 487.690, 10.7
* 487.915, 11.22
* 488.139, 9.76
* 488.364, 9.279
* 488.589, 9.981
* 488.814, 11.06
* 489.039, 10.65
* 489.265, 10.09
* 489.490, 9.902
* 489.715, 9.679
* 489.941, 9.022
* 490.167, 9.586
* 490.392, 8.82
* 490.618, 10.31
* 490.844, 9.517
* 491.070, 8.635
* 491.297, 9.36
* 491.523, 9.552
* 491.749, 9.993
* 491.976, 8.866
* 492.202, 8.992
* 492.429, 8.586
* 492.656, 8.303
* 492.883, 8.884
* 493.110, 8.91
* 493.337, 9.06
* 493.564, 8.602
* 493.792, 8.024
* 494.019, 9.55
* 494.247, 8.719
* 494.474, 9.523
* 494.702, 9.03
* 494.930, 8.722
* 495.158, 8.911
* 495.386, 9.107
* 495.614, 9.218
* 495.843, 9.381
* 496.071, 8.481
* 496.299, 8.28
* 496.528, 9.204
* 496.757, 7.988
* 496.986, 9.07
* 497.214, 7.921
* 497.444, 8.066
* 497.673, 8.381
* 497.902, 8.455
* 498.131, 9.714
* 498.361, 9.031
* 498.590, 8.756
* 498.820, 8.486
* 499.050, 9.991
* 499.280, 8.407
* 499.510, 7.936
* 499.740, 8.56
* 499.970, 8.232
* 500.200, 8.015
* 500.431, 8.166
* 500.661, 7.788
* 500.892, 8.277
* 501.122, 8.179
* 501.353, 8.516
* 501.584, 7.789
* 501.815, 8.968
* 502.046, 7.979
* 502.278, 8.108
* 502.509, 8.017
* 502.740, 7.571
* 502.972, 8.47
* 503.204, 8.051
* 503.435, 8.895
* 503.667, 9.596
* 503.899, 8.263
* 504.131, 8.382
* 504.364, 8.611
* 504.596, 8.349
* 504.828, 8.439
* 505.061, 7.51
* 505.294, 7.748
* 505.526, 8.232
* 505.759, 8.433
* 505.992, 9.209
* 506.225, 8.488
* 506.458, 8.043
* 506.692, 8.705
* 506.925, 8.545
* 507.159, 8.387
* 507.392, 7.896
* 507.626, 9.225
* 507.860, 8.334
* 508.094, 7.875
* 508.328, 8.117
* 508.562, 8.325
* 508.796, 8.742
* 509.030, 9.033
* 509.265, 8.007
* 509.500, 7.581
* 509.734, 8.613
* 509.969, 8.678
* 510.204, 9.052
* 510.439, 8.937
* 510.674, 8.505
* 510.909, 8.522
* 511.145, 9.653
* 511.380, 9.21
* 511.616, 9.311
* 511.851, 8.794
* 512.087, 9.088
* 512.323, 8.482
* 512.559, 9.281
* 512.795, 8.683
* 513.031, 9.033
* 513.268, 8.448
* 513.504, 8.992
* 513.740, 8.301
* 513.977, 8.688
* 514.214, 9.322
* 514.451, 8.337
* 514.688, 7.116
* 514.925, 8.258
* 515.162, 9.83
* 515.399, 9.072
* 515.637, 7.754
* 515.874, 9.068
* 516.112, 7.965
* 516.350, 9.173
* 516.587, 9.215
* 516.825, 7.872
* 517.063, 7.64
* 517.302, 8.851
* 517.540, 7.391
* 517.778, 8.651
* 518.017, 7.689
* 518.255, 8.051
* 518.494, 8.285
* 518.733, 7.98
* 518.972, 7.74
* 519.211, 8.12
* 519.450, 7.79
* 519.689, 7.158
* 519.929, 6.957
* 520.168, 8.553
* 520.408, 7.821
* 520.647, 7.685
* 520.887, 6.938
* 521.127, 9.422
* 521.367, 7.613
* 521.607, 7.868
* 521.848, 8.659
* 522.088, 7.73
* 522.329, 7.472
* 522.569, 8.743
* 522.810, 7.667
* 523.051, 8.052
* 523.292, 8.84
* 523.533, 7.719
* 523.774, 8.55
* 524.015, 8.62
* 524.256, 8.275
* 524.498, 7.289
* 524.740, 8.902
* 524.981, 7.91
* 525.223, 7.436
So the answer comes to 0.9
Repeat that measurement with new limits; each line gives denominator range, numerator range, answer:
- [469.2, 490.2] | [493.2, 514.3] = 0.88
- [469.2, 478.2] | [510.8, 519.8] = 0.92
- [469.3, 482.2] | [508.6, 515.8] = 0.93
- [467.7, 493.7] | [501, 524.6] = 0.91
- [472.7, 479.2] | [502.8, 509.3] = 0.88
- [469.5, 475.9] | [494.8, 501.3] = 0.88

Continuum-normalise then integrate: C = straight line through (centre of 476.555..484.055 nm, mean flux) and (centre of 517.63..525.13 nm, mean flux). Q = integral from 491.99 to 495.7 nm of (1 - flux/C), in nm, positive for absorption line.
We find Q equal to 0.40 nm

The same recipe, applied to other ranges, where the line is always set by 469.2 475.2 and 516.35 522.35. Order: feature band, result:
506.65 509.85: 0.12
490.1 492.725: 0.15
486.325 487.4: -0.07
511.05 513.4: -0.15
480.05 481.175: -0.06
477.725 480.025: -0.15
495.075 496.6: 0.09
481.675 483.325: -0.04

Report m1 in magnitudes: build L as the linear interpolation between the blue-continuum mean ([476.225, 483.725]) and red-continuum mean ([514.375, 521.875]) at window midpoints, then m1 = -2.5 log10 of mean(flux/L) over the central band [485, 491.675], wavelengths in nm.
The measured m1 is 0.026 mag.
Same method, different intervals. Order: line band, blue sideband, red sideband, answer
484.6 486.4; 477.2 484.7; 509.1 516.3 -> 0.01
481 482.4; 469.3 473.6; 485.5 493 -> 0.01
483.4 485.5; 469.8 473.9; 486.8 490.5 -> 0.03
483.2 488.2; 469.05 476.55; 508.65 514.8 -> -0.03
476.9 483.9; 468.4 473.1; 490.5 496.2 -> -0.08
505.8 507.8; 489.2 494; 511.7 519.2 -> 0.02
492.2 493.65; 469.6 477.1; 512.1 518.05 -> 0.12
